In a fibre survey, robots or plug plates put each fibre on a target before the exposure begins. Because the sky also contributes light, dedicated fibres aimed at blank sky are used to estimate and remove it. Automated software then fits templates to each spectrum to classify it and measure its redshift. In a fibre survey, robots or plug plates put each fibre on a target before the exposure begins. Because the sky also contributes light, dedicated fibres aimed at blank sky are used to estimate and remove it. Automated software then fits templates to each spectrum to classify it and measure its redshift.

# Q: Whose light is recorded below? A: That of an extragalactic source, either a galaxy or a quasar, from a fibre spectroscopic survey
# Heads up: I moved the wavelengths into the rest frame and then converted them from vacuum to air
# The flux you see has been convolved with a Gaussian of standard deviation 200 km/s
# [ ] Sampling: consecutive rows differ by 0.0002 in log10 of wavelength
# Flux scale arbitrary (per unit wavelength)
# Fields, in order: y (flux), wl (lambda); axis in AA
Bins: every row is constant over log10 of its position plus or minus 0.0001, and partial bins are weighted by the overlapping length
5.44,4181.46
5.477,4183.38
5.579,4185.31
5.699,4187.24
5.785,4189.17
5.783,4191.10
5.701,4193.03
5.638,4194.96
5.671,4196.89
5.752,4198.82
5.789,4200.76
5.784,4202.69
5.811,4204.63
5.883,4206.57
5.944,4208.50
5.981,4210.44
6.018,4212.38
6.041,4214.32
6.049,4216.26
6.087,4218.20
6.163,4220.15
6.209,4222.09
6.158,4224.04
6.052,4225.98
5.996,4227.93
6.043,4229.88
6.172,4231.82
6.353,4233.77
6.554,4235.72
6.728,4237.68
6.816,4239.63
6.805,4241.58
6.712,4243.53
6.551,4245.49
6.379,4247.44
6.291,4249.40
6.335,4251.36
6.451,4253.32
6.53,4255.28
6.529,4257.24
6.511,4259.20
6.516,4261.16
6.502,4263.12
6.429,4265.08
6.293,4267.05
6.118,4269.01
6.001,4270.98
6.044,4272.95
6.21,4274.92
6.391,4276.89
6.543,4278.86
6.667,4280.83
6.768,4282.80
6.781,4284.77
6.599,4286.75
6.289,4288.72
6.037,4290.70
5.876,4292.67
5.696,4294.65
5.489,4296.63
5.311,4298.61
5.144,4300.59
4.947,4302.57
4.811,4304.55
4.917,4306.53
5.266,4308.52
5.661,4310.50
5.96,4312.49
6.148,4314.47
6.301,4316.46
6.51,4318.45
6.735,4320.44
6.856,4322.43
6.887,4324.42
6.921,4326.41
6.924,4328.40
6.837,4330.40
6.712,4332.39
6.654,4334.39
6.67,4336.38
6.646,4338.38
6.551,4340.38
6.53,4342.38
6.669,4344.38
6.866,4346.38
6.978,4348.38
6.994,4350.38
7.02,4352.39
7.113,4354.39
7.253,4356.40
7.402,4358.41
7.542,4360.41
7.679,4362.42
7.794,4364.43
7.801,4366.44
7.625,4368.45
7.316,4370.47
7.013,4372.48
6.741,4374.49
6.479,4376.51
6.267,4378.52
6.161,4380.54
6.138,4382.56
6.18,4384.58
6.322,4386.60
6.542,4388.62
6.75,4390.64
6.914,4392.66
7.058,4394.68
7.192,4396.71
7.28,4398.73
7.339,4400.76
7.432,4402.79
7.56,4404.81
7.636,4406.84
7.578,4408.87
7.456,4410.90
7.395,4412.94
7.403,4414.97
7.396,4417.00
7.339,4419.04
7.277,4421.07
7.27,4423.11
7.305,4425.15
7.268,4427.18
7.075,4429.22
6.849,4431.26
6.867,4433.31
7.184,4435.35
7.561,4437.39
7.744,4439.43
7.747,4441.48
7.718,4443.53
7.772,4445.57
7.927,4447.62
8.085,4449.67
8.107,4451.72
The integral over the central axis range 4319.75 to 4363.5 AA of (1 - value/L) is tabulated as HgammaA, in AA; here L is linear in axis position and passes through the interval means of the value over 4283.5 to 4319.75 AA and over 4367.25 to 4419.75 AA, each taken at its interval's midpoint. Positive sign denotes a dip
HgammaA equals -4.24 AA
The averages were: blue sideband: 5.78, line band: 6.93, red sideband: 7.02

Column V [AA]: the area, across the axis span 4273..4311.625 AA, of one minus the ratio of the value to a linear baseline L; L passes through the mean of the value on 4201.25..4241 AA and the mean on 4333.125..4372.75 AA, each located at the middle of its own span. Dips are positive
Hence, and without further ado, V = 4.6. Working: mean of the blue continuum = 6.15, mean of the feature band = 5.87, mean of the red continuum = 7.11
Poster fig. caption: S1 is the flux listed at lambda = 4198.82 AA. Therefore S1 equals 5.752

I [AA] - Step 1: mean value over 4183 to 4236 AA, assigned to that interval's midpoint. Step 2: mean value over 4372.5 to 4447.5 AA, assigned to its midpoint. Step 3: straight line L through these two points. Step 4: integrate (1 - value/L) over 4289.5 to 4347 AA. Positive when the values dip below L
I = 3.78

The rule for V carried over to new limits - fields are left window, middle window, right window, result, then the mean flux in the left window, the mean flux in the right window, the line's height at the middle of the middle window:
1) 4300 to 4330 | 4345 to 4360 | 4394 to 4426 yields -1.2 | 6.03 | 7.37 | 6.56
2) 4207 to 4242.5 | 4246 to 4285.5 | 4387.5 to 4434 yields 0.2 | 6.23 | 7.23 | 6.45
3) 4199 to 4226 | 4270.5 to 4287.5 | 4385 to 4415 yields -0.1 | 5.99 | 7.16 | 6.41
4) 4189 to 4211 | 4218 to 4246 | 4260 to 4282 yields -1.5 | 5.79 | 6.34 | 6.04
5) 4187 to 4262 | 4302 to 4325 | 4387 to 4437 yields 2.6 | 6.17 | 7.22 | 6.67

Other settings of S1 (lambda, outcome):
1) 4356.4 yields 7.253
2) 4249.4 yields 6.291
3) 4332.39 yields 6.712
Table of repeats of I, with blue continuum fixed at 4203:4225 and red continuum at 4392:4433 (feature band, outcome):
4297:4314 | 3.40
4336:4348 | 0.30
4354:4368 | -1.14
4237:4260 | -1.14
